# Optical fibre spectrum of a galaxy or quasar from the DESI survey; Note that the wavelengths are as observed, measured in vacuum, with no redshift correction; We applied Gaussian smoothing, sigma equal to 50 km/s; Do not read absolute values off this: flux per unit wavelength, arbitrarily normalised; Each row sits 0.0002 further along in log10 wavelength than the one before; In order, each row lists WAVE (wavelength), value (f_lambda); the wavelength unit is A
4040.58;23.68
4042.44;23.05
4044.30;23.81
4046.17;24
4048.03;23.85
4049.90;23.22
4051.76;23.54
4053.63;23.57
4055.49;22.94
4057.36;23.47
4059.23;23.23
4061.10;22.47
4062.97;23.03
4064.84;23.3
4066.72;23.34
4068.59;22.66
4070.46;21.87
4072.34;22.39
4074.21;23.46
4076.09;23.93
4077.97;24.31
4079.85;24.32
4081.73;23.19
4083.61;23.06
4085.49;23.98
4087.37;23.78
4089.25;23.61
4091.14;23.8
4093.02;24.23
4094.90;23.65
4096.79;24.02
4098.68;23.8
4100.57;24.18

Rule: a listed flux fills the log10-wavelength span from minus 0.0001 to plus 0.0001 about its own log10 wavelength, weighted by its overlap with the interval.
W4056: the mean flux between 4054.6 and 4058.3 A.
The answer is 23.2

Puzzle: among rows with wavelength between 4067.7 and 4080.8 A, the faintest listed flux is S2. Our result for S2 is 21.87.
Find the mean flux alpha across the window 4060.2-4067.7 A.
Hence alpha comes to 23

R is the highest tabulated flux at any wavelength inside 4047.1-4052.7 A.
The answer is 23.85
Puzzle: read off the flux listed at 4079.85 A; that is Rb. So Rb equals 24.32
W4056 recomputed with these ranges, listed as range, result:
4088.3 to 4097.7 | 23.9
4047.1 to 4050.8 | 23.5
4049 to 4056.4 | 23.3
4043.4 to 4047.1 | 23.9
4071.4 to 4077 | 23.3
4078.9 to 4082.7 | 23.7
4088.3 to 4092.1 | 23.7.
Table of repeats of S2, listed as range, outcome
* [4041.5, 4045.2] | 23.05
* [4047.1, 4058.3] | 22.94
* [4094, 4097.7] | 23.65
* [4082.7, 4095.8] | 23.06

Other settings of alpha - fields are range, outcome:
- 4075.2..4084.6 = 23.8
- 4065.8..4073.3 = 22.6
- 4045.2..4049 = 23.9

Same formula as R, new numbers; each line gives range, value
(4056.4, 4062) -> 23.47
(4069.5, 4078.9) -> 24.31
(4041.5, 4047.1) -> 24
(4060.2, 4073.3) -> 23.34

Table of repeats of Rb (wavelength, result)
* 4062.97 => 23.03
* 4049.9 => 23.22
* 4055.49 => 22.94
